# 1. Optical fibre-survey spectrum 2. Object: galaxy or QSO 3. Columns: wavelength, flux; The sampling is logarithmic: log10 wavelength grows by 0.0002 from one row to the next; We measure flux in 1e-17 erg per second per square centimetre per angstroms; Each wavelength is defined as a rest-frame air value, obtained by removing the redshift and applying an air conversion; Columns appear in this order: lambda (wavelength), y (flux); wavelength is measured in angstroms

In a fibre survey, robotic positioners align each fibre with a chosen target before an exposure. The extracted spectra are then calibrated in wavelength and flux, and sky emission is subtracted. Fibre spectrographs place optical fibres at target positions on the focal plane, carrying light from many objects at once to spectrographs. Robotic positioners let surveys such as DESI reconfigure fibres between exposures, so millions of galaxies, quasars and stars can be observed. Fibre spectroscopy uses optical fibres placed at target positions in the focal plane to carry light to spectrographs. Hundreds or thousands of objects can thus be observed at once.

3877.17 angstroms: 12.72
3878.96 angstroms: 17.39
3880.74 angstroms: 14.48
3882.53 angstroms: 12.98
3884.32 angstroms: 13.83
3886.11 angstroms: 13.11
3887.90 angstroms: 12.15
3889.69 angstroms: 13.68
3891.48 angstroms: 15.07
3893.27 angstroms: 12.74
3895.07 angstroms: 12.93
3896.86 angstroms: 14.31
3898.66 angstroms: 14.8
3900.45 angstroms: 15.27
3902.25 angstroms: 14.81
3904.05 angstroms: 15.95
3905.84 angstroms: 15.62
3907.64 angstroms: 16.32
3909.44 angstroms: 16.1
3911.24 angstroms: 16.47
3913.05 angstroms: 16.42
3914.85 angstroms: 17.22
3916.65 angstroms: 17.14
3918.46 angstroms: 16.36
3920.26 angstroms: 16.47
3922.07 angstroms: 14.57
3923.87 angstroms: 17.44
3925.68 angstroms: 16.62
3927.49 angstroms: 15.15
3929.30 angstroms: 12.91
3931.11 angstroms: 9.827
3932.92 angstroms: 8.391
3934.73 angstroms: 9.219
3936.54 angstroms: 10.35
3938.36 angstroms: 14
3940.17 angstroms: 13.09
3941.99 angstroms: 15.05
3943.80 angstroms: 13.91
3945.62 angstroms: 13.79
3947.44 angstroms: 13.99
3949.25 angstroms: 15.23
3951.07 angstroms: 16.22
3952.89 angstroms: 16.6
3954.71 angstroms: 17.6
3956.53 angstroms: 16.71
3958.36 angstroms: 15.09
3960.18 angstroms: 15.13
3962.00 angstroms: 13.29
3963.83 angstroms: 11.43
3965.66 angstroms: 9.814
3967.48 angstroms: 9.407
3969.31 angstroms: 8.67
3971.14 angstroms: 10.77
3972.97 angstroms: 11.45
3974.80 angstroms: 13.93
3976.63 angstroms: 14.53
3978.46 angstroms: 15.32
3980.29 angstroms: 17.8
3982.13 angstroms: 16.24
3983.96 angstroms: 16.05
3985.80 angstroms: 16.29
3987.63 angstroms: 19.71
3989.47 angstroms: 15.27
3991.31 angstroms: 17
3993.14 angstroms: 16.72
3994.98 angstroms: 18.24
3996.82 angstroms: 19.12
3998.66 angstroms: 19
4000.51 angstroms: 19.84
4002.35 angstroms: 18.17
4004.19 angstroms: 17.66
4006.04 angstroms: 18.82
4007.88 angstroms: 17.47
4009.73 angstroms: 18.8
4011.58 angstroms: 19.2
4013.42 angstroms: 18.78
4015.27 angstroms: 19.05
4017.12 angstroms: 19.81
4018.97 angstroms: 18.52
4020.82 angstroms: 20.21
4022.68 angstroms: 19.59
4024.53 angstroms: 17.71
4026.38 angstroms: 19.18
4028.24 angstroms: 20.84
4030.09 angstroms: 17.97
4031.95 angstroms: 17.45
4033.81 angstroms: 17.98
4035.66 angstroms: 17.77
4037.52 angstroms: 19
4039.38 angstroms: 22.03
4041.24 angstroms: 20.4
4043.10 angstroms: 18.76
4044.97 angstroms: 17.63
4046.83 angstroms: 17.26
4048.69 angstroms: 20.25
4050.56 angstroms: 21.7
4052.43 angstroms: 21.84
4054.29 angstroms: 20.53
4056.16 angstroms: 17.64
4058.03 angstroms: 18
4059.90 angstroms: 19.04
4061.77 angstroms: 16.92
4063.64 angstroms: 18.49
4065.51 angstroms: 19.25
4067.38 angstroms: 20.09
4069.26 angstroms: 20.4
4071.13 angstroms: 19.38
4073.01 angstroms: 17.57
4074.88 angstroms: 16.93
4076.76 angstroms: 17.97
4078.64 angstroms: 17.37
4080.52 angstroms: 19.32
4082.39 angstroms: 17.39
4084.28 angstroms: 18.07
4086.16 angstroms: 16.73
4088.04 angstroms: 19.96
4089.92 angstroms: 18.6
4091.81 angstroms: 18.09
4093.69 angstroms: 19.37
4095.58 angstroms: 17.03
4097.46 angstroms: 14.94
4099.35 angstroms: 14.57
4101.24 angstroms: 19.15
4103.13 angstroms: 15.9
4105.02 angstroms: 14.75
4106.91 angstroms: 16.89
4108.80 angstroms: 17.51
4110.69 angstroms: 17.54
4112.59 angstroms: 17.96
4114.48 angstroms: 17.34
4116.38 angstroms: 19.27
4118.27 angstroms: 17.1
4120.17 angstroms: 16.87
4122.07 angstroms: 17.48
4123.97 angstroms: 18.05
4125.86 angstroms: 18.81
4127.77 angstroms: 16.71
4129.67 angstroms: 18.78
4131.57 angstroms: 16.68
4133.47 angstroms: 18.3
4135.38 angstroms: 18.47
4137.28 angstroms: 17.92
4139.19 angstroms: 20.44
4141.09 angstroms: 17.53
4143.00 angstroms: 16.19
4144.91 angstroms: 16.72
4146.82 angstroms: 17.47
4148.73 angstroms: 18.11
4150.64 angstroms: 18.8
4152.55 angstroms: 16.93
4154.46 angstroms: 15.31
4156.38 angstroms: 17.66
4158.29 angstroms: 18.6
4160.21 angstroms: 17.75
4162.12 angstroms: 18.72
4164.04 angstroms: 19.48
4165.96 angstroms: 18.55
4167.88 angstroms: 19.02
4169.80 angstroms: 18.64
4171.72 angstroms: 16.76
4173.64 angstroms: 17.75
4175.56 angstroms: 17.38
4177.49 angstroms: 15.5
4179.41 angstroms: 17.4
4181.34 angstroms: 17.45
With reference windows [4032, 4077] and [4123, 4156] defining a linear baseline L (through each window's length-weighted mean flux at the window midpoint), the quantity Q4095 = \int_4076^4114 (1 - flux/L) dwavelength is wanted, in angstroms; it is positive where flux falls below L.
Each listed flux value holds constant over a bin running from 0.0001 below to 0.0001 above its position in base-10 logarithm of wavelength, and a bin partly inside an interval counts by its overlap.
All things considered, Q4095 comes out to 1.96 angstroms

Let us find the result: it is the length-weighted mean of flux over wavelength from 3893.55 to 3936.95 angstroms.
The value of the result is 14.6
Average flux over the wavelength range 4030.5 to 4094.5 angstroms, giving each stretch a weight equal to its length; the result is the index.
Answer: 18.8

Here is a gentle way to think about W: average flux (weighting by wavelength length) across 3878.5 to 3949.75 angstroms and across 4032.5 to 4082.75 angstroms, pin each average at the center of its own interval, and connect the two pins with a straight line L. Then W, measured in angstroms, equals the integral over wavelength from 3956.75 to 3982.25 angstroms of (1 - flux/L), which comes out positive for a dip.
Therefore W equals 4.8 angstroms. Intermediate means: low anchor 14.4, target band 13.1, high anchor 18.9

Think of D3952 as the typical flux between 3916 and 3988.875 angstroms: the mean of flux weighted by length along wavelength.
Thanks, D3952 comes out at 14.1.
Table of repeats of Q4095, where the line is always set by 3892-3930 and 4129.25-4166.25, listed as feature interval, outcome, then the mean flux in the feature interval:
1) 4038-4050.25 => -1.92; 19.5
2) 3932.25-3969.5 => 6.11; 13.3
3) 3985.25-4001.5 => -1.59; 18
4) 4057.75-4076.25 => -1.66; 18.6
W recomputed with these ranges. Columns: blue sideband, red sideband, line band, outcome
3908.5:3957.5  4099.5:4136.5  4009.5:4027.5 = -3.5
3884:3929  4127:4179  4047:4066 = -2.8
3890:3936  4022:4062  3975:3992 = 0.7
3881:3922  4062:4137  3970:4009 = -0.9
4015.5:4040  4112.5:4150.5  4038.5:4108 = 0.6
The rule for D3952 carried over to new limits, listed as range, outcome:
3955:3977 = 12.6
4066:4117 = 17.8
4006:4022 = 19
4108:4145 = 17.8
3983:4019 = 18.2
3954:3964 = 15.1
